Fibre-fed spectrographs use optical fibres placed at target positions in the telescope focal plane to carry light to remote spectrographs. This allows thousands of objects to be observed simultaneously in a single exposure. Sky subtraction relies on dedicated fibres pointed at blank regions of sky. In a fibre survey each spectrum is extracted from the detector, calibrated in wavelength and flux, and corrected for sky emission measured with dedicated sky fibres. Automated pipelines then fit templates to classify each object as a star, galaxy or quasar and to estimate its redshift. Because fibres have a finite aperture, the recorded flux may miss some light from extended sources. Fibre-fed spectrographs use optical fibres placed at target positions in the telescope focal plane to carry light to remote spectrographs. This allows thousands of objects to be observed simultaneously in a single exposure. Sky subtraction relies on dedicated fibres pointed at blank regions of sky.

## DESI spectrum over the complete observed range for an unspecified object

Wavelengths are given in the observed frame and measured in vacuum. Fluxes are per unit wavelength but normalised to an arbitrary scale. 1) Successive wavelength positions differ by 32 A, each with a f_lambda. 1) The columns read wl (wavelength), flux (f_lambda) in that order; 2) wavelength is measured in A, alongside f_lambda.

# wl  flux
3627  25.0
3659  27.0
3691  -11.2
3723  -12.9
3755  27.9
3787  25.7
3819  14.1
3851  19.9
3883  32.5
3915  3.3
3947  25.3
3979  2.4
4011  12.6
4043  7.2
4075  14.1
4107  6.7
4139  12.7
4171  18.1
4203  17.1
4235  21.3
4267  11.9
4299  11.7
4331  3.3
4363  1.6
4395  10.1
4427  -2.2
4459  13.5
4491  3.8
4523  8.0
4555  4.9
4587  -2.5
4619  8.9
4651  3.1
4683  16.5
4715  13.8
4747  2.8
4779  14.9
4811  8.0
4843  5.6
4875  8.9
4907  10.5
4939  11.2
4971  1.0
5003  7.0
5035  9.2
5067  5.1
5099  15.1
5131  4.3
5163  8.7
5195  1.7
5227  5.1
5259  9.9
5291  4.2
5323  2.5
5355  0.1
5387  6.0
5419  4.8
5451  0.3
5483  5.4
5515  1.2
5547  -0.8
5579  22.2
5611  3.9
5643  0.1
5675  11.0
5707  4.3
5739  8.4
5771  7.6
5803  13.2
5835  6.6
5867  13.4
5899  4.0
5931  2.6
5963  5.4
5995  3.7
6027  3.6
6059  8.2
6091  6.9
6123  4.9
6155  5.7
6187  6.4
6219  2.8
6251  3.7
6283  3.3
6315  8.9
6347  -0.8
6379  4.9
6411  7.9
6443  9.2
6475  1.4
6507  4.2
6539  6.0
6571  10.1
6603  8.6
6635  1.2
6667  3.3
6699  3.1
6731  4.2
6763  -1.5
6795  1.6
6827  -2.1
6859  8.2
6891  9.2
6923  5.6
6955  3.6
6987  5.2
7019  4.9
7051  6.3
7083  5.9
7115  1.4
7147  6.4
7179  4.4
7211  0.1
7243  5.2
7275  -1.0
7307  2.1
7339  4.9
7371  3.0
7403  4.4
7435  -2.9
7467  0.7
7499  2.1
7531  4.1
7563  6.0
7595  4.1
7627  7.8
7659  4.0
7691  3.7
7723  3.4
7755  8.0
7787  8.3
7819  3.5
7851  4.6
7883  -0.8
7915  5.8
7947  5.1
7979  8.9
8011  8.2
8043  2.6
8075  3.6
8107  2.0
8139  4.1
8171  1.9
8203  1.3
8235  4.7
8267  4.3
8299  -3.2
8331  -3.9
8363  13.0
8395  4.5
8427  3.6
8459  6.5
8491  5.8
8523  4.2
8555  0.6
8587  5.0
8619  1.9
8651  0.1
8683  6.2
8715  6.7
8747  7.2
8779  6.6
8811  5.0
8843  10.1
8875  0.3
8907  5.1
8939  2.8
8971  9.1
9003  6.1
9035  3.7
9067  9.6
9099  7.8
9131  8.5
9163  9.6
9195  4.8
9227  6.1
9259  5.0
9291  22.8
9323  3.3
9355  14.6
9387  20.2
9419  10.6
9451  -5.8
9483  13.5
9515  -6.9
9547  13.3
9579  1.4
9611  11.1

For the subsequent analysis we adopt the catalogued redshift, 1.49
